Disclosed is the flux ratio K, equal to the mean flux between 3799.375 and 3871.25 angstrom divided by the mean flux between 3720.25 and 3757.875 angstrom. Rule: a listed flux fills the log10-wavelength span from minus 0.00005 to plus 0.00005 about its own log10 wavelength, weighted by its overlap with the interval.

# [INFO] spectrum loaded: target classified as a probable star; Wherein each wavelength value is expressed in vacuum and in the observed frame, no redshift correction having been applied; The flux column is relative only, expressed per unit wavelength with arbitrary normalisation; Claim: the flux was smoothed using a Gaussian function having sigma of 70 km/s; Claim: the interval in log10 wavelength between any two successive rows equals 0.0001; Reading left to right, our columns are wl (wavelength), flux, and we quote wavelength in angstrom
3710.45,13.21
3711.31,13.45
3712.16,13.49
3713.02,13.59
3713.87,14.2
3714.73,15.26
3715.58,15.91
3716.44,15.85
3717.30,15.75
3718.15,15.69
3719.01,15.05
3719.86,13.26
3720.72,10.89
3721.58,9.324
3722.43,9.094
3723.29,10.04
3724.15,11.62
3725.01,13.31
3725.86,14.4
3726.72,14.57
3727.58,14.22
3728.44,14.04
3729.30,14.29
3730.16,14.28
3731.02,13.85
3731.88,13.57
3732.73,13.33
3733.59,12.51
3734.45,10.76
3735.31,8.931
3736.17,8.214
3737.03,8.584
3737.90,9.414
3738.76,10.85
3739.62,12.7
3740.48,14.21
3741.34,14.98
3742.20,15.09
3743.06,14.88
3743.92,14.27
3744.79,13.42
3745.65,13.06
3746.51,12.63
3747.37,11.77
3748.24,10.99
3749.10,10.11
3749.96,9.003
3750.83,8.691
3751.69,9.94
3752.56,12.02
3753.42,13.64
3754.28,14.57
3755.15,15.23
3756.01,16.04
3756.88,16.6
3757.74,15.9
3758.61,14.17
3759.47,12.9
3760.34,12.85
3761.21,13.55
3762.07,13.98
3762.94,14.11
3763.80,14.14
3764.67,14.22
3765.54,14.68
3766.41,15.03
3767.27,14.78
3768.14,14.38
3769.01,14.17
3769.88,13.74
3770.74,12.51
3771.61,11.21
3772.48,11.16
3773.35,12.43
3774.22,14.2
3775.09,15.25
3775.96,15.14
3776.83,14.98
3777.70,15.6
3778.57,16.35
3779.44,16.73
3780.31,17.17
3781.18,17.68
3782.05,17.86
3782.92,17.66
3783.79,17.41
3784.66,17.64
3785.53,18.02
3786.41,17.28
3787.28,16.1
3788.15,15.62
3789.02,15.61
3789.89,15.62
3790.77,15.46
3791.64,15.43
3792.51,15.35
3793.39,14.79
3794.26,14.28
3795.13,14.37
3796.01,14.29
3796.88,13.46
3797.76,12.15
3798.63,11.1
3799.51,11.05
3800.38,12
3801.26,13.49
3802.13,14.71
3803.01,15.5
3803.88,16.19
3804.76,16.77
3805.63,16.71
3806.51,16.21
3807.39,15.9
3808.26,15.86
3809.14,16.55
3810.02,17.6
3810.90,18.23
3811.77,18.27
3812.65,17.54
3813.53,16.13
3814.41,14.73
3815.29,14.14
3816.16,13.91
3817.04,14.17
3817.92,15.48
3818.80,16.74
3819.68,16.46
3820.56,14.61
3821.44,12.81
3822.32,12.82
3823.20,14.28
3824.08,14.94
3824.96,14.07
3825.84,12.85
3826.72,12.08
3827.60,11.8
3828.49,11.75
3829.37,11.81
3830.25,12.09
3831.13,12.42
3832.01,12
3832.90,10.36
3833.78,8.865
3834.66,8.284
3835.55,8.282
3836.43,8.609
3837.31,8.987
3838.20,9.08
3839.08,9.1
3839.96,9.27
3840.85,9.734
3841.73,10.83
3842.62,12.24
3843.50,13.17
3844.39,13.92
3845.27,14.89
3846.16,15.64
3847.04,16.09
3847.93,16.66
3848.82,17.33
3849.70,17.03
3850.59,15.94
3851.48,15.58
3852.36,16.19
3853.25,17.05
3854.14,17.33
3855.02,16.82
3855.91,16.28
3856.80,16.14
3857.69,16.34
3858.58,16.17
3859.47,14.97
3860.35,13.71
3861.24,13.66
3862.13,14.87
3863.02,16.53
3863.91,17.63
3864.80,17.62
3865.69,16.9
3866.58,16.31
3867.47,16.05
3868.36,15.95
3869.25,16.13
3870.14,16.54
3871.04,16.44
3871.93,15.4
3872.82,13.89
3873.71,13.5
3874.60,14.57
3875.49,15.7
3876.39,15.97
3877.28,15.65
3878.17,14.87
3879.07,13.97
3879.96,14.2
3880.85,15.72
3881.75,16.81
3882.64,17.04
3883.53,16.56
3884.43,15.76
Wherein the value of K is 1.15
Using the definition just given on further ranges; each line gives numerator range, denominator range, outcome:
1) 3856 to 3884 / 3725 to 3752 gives 1.27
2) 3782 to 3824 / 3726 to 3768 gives 1.18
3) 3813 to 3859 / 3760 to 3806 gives 0.91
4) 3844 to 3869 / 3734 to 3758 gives 1.30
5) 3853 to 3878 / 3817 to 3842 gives 1.34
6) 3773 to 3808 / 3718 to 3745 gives 1.22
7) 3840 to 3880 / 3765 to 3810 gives 1.02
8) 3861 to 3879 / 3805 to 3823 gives 1.00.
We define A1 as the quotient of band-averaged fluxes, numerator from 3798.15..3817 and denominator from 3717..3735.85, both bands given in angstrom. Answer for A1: 1.20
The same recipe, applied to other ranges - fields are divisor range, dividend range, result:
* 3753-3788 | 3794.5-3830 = 0.97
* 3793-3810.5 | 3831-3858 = 0.90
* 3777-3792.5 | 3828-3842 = 0.61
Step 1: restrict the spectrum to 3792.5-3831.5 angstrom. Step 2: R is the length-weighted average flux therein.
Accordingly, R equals 14.5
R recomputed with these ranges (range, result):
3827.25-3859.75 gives 13.2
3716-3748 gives 12.8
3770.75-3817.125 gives 15.3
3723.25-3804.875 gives 13.9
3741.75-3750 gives 12.7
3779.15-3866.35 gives 14.6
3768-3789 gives 15.5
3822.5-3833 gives 12.6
